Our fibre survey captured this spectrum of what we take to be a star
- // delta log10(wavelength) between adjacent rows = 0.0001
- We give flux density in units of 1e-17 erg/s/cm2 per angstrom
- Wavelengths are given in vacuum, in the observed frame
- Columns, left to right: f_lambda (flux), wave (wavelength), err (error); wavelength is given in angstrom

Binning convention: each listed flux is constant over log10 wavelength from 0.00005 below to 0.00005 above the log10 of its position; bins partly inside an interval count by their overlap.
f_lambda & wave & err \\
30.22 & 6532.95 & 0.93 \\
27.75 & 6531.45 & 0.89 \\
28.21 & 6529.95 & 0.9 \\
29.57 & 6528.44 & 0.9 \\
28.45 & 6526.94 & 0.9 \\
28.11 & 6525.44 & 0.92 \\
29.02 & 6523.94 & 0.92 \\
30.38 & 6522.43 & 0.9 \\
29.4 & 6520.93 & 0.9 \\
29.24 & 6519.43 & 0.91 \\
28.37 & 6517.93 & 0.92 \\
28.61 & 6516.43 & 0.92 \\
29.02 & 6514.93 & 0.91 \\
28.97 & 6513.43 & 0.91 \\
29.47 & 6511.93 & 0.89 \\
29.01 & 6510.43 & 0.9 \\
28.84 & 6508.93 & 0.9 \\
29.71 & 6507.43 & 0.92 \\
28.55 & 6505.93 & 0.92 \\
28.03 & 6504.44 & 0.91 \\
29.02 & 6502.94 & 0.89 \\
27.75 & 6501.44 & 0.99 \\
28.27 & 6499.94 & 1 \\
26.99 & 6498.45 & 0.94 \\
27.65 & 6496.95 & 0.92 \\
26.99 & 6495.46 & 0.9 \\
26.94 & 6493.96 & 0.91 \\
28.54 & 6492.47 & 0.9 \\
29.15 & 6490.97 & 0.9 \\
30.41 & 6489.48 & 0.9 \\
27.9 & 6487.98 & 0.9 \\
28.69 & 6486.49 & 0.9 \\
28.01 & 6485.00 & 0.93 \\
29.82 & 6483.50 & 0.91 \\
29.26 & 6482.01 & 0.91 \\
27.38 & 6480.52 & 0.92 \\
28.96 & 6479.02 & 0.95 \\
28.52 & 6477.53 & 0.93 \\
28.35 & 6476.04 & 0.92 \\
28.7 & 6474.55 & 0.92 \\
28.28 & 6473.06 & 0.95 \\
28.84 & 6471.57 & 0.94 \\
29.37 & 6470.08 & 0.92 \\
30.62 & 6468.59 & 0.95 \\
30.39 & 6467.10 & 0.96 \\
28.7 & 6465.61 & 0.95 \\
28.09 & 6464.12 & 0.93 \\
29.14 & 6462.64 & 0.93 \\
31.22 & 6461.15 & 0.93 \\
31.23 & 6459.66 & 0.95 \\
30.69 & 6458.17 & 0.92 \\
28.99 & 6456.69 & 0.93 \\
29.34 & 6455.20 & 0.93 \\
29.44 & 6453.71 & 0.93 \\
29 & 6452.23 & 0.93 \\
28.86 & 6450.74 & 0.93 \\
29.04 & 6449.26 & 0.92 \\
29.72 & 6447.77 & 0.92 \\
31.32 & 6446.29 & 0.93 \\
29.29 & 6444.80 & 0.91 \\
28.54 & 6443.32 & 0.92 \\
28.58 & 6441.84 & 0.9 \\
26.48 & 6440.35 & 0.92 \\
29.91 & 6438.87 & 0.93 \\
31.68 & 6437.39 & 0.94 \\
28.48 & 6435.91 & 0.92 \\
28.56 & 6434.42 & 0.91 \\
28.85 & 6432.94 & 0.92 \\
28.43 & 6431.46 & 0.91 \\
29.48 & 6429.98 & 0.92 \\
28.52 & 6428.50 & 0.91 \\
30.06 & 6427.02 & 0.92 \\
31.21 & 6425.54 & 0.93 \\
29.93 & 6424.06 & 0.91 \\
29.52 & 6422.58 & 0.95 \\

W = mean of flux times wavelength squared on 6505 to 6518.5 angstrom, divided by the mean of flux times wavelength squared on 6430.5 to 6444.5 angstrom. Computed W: 1.03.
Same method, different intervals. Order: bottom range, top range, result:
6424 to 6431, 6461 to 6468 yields 1.00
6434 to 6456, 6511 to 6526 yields 1.02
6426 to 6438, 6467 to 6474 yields 1.02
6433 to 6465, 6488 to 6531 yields 0.99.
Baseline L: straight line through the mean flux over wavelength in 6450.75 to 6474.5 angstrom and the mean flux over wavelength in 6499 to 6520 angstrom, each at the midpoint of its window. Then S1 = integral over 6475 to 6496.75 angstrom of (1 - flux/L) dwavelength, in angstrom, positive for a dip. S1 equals 0.49 angstrom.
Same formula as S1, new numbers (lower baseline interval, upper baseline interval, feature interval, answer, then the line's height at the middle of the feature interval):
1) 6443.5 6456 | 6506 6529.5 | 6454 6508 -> 0.77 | 29.3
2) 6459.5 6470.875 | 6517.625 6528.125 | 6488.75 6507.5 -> 0.71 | 29.4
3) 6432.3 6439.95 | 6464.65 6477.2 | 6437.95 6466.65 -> -0.12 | 29.3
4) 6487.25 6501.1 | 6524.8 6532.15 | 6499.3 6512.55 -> -0.25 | 28.2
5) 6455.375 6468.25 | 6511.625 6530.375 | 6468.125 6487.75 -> 0.54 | 29.6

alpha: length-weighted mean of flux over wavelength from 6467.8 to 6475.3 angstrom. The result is 29.2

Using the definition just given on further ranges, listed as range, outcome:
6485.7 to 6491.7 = 29.1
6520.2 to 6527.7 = 29.1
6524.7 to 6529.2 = 28.7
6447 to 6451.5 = 29.2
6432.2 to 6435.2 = 28.6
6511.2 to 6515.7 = 29.1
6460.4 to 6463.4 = 30.2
